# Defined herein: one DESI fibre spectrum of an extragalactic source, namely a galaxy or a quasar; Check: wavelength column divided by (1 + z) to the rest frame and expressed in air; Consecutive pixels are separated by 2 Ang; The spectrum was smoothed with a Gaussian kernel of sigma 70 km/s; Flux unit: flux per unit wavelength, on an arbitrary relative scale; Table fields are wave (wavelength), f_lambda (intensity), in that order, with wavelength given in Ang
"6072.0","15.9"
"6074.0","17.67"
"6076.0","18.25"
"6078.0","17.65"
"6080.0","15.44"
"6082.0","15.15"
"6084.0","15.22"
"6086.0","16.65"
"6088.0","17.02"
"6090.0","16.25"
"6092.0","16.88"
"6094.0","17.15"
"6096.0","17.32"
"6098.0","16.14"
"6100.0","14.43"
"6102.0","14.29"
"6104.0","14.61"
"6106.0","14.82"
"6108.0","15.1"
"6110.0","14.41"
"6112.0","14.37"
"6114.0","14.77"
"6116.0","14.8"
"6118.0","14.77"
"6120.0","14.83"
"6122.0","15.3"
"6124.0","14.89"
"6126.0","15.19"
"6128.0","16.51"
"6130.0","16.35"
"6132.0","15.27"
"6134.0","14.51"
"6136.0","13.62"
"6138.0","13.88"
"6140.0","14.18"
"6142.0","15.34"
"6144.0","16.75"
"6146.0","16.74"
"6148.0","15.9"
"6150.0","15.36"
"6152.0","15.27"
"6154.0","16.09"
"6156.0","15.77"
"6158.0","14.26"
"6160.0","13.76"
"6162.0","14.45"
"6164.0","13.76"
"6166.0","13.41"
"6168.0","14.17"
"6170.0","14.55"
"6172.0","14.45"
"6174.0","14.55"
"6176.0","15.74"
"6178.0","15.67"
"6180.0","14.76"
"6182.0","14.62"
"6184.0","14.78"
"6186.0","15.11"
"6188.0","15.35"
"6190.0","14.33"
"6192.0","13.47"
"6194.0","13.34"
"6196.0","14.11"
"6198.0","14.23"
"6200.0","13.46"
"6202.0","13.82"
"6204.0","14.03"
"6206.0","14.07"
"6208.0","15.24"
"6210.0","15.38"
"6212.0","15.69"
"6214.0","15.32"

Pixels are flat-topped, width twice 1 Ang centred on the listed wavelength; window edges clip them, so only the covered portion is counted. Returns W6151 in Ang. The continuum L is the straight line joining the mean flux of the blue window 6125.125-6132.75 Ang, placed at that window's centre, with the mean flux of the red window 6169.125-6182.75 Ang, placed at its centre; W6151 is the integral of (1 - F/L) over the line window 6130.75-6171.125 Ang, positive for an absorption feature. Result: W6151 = 1.5 Ang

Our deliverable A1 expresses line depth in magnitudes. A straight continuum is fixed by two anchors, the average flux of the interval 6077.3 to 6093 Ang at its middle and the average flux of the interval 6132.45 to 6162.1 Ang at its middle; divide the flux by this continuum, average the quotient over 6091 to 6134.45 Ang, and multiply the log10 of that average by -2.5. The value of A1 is 0.03 mag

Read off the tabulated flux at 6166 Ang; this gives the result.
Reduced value 13.41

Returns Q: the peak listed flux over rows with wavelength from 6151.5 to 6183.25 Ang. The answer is 16.09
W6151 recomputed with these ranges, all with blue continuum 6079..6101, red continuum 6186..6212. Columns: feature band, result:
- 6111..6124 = 0.7 Ang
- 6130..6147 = 0.2 Ang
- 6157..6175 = 0.9 Ang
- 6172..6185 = -0.3 Ang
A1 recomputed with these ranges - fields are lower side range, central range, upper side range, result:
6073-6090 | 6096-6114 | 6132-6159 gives 0.08 mag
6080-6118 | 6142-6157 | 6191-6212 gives -0.08 mag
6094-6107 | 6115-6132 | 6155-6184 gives -0.01 mag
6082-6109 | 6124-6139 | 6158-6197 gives 0.01 mag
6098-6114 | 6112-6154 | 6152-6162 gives -0.03 mag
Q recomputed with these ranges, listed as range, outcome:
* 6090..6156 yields 17.32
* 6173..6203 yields 15.74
